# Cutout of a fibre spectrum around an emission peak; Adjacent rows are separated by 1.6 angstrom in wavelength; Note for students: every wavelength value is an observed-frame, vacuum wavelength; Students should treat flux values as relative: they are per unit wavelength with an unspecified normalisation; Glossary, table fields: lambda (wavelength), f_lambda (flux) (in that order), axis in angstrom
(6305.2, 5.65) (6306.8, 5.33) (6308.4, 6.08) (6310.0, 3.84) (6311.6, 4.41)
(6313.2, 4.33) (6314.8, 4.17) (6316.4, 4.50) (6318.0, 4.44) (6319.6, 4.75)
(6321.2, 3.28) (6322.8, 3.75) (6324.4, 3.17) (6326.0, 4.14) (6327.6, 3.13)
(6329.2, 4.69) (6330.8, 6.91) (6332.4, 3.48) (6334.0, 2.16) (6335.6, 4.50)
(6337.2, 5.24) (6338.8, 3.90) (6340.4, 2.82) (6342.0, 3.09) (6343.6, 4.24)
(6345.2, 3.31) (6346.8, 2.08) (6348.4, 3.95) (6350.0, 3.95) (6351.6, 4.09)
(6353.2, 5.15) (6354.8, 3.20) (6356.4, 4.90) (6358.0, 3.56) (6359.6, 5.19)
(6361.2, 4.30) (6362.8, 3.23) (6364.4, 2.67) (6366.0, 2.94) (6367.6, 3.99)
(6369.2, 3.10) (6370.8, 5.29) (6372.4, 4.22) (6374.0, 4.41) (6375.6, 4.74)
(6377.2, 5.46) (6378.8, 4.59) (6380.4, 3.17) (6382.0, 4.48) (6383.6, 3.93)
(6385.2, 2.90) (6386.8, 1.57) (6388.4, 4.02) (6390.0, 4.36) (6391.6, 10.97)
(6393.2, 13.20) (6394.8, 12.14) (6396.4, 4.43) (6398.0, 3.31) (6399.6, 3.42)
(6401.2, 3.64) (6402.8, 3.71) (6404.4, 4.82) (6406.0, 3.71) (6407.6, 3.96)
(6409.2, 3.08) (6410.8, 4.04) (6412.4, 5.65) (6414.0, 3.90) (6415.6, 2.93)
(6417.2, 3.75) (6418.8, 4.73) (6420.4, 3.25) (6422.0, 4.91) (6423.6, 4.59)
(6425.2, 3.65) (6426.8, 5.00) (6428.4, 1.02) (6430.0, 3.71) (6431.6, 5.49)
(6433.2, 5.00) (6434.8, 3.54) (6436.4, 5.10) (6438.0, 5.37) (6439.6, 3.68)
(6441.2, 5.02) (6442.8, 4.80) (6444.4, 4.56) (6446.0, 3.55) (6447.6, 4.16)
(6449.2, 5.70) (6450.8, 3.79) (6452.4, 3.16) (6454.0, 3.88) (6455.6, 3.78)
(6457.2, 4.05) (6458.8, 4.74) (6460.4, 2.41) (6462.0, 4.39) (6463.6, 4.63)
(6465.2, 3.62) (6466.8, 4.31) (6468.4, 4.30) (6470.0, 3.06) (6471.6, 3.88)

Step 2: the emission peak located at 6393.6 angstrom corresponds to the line H-beta 4861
